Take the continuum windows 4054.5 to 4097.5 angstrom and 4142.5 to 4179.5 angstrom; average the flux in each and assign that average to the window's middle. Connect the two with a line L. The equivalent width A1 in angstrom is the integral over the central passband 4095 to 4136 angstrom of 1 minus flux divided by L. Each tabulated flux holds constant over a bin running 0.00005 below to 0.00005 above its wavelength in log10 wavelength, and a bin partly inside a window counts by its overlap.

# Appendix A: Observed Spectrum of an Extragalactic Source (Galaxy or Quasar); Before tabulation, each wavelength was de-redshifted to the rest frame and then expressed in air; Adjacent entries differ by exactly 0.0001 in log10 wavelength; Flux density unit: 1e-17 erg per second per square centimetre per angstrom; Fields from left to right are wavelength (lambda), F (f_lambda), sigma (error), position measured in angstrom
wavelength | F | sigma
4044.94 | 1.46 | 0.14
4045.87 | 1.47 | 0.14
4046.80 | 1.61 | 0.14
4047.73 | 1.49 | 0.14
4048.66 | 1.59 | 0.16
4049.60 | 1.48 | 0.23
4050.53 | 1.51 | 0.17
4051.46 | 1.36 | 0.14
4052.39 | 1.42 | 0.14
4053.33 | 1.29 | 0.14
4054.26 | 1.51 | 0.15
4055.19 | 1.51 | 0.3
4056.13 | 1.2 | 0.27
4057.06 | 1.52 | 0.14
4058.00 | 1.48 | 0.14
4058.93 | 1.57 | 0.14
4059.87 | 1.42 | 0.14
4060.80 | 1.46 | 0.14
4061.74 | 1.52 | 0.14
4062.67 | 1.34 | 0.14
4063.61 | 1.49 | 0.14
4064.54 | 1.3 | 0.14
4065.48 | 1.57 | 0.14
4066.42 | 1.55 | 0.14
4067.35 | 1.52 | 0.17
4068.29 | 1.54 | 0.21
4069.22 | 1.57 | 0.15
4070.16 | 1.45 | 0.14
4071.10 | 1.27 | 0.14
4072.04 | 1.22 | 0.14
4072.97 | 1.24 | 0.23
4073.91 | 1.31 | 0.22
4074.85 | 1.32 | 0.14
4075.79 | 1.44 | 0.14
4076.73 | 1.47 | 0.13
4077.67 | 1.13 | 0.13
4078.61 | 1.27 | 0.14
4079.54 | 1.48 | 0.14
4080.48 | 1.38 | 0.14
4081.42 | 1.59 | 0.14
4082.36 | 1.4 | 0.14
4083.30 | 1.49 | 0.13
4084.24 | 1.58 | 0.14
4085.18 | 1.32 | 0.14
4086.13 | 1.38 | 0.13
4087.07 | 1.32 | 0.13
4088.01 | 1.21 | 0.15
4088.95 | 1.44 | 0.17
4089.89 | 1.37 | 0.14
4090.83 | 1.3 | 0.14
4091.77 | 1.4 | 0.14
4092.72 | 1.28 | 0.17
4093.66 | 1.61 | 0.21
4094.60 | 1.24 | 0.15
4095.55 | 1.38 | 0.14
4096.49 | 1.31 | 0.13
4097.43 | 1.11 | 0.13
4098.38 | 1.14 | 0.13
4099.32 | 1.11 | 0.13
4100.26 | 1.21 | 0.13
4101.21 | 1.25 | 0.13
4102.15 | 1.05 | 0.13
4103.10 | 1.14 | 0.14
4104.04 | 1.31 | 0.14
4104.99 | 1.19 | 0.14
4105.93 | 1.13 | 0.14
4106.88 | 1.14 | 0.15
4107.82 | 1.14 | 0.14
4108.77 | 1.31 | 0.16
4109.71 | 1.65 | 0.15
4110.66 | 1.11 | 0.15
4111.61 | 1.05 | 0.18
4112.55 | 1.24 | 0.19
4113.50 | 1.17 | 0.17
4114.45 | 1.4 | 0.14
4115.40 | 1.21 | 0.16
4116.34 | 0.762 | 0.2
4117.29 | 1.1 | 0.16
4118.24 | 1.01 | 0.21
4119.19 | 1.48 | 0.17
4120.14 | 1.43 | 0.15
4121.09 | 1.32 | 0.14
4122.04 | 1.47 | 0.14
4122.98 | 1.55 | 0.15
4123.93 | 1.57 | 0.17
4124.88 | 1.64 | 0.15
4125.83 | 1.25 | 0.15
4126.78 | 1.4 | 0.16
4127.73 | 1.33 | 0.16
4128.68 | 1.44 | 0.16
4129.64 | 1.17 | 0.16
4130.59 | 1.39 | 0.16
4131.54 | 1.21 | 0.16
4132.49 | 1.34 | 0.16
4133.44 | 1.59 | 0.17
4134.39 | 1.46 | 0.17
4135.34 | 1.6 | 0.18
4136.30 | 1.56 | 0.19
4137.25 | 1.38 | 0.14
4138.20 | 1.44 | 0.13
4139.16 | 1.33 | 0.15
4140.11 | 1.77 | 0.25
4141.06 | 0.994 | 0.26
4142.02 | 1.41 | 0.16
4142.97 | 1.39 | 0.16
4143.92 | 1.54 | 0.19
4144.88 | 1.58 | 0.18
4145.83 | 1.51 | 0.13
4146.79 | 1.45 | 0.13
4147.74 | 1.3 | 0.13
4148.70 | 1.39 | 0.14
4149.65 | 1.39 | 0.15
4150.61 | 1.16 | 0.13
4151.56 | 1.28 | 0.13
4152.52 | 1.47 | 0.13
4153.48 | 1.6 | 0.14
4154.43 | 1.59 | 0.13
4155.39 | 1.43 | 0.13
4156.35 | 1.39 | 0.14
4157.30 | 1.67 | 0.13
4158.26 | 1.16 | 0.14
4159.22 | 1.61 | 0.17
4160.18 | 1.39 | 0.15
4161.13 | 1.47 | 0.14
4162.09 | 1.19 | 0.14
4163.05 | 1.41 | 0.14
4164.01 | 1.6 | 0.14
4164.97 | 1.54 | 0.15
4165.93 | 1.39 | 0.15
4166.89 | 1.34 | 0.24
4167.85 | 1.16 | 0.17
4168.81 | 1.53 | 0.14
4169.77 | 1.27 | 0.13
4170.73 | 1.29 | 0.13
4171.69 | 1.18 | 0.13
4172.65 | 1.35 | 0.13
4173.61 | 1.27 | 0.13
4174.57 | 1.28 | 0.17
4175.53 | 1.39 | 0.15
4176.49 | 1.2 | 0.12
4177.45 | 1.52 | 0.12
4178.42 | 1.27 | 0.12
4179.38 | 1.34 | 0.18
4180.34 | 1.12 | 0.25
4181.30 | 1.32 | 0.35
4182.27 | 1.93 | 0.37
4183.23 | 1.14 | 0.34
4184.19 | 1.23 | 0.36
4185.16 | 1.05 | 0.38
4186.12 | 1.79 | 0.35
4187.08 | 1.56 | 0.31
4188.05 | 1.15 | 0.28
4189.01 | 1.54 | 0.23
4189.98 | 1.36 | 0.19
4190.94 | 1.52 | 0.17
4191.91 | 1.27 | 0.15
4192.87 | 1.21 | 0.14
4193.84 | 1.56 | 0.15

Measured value 3.2 angstrom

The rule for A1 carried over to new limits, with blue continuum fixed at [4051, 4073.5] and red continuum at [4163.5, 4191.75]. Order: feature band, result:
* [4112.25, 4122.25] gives 1.2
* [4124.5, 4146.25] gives -0.5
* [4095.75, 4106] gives 1.6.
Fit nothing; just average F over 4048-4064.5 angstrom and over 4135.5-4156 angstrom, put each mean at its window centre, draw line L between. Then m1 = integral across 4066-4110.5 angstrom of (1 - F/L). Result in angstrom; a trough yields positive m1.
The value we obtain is 3.4 angstrom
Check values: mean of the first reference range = 1.45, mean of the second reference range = 1.43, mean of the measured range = 1.33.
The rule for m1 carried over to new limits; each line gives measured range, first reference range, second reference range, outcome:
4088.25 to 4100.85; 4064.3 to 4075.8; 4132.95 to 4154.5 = 1.1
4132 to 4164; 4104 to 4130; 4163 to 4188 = -2.7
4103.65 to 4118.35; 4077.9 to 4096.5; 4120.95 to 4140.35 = 2.4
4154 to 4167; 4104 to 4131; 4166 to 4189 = -1.2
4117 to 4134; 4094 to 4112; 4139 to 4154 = -0.8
